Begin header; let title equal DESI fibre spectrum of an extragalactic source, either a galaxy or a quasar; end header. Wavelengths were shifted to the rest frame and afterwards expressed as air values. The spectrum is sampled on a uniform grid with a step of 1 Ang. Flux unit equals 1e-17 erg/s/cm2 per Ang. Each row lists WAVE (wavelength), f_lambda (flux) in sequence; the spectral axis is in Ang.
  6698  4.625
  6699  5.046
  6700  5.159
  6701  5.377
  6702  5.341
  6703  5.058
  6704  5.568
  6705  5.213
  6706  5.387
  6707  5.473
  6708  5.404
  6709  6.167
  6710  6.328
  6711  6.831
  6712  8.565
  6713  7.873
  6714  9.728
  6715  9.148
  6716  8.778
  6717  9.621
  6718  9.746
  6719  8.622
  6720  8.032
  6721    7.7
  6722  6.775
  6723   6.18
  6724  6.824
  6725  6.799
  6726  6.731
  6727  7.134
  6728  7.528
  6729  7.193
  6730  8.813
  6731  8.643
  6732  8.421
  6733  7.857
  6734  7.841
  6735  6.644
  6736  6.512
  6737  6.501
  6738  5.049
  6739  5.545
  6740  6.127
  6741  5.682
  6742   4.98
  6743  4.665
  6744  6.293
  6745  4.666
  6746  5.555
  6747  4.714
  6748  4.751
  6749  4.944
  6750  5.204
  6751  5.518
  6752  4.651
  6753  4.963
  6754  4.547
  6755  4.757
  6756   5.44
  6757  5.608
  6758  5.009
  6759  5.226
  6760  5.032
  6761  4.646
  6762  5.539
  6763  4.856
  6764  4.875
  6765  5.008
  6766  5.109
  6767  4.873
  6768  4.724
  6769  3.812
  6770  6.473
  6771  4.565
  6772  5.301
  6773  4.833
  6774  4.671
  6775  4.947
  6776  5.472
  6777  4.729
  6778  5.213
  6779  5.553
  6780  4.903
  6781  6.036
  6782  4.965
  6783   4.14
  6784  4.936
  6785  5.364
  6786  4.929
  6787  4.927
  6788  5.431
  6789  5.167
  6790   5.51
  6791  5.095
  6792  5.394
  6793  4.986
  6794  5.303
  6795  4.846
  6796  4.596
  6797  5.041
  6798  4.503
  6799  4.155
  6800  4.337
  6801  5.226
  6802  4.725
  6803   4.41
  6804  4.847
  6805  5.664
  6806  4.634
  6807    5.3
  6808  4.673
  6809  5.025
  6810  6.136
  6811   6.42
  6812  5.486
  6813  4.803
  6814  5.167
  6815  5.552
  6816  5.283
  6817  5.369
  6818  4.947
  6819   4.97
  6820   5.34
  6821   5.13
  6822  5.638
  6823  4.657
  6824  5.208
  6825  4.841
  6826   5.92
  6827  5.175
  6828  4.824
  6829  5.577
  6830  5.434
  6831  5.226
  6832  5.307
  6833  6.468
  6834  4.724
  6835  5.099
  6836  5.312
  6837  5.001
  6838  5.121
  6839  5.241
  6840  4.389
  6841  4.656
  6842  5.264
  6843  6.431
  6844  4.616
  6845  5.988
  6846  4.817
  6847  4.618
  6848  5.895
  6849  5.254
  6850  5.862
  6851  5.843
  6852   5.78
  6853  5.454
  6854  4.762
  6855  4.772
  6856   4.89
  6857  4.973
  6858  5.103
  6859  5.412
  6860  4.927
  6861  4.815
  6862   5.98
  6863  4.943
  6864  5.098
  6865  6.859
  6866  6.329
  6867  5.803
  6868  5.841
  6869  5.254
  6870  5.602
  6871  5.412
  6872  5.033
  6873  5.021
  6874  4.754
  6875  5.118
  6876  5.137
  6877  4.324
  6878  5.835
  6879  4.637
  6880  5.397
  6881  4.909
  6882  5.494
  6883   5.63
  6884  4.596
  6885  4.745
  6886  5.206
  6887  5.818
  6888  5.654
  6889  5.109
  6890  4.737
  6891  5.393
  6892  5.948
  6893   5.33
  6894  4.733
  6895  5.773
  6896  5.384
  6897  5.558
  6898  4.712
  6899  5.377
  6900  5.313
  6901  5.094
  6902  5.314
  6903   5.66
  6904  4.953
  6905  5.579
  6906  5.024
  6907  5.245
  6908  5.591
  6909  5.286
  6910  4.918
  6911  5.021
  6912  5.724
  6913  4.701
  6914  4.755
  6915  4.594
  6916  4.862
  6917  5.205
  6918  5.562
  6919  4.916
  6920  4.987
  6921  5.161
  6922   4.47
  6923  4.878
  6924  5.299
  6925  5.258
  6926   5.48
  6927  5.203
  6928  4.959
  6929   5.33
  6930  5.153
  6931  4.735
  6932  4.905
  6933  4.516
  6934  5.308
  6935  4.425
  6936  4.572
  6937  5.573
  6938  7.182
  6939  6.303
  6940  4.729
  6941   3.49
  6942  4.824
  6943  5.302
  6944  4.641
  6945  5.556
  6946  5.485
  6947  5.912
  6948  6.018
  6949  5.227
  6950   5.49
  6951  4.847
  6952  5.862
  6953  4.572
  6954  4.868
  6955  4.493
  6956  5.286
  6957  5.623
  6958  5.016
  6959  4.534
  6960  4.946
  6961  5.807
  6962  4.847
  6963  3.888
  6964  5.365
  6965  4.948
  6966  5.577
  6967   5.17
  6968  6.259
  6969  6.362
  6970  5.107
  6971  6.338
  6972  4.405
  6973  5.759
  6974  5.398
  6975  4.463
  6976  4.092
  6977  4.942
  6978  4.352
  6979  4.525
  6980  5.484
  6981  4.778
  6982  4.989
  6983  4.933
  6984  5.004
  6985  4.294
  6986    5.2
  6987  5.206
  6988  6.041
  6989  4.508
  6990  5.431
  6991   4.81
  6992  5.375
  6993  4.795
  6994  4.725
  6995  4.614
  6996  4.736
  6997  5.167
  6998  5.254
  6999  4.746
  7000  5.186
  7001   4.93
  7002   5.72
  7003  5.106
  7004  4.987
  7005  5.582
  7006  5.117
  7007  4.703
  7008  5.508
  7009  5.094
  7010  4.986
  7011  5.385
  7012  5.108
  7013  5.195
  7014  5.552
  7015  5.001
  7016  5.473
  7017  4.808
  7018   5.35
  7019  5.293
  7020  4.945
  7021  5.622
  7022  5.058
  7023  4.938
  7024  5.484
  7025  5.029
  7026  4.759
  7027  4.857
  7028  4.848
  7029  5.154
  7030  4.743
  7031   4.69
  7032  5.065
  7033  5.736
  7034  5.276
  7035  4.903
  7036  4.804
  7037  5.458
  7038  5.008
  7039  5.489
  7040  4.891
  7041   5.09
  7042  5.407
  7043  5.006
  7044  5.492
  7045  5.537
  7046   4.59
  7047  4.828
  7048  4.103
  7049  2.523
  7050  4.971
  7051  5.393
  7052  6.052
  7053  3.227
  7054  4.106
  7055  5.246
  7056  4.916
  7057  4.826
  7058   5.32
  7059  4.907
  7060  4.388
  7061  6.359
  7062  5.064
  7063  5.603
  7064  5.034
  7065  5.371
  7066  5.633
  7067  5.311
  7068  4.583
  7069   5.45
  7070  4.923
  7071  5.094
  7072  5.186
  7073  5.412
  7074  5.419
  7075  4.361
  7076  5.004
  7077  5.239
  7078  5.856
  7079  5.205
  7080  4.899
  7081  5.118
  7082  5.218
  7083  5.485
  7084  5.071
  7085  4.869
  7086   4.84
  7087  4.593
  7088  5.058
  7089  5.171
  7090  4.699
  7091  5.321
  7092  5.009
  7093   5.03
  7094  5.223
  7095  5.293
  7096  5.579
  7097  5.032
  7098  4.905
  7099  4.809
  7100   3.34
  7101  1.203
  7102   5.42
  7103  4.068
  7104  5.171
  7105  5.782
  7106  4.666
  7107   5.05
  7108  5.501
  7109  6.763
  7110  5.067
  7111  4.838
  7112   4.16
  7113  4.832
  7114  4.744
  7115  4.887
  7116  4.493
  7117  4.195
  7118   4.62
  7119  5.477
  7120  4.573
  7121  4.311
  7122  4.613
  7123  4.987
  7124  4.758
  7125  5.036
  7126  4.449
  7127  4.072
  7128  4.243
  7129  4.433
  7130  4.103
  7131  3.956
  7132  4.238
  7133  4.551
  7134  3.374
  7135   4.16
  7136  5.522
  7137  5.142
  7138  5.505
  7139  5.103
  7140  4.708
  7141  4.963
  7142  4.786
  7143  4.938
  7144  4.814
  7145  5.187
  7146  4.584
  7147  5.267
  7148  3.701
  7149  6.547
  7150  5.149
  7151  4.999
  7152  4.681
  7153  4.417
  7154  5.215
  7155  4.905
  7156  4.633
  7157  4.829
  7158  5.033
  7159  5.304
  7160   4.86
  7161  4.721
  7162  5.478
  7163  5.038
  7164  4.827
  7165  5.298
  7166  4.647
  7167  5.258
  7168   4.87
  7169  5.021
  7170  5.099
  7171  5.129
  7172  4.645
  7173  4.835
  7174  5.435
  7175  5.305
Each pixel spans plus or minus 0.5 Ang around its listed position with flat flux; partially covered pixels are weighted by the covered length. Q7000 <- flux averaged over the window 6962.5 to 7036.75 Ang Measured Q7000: 5.1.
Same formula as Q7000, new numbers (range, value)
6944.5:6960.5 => 5.23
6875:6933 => 5.16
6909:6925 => 5.02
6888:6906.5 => 5.29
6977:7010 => 5.03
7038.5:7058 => 4.84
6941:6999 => 5.1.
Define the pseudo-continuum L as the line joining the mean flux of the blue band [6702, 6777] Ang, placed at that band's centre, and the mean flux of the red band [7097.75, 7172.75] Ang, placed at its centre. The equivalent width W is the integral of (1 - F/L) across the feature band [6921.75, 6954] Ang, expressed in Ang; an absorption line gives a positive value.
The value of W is 1.6 Ang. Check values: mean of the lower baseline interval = 6.12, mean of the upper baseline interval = 4.78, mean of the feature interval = 5.17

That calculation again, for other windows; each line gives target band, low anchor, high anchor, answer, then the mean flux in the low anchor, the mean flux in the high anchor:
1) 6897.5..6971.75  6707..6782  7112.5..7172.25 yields 4.2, 6.12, 4.8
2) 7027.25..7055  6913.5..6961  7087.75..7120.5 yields 0.2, 5.12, 4.85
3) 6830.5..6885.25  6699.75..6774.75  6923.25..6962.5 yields 2.9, 6.13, 5.17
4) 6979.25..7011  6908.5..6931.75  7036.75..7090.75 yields -0.1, 5.06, 5.03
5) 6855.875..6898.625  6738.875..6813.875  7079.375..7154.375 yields -2.5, 5.08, 4.81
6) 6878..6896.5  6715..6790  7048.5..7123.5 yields 0.8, 5.88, 4.93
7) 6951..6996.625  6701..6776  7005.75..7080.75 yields 2.2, 6.13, 5.07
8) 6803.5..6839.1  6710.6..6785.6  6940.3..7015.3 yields 3.1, 6.07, 5.1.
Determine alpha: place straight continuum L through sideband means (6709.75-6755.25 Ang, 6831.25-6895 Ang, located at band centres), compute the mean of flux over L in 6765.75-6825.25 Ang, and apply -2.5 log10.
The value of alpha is 0.19 mag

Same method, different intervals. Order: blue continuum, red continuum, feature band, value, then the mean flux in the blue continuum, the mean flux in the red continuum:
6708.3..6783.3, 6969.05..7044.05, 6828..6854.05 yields 0.083 mag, 6.11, 5.09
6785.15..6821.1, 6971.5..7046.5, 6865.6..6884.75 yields -0.036 mag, 5.09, 5.07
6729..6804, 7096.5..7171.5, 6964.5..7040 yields -0.028 mag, 5.34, 4.79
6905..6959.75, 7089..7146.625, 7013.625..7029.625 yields -0.040 mag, 5.13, 4.75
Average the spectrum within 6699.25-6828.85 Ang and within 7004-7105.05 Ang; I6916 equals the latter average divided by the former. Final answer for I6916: 0.88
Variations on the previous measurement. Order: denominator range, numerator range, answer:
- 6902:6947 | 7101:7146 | 0.92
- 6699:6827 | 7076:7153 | 0.85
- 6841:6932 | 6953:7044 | 0.97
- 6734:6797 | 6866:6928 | 1.00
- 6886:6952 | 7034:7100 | 0.97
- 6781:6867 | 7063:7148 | 0.94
